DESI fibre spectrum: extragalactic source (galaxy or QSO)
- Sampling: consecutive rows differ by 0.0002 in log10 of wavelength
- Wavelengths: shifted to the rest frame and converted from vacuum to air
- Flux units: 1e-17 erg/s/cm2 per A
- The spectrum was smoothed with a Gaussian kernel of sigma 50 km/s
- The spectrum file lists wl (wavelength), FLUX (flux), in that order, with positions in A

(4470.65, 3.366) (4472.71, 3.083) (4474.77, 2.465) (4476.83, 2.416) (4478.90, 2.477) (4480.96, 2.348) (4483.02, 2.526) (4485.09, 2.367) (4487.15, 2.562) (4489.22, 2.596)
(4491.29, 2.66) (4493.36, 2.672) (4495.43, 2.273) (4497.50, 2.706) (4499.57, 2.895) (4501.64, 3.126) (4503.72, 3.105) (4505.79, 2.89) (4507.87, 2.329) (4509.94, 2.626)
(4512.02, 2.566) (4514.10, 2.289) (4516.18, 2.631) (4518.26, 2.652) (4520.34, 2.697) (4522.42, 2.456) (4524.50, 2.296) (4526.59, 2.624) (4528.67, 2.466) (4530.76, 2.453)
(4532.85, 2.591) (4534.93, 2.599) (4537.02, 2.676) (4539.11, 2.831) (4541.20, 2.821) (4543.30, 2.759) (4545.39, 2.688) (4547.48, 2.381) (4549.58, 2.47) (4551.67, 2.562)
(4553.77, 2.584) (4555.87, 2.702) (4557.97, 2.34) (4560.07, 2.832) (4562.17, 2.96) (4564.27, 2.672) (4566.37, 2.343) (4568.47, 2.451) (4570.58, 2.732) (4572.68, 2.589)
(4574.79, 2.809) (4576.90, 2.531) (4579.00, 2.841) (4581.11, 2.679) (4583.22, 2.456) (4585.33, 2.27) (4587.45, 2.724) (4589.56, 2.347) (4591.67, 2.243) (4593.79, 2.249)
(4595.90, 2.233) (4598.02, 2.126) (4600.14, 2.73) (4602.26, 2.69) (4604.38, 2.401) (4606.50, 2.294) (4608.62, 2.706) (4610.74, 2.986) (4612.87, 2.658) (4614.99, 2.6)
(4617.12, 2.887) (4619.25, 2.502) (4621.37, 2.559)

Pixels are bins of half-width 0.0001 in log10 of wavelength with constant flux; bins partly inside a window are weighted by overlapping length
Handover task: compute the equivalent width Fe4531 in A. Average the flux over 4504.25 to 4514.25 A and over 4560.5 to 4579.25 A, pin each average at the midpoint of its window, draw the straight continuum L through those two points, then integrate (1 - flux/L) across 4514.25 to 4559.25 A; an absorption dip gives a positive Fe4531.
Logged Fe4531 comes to 0.7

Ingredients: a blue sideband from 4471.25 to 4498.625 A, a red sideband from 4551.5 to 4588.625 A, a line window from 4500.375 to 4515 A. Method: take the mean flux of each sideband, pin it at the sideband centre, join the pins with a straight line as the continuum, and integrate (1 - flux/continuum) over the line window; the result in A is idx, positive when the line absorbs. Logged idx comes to -0.76 A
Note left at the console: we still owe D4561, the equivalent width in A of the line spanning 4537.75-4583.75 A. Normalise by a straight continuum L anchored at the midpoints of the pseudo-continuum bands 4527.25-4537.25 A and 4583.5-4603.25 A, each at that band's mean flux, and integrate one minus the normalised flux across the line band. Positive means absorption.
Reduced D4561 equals -2.9 A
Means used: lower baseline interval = 2.55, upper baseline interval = 2.4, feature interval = 2.64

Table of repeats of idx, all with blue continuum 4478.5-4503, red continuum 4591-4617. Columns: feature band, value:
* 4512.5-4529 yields 0.4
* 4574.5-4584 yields -0.5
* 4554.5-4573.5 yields -0.6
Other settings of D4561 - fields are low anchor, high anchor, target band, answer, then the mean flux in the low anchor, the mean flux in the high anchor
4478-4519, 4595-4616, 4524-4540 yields 0.1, 2.62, 2.54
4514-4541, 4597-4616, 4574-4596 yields 0.7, 2.58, 2.58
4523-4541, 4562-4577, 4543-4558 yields 0.2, 2.58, 2.62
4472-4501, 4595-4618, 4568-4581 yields -0.5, 2.58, 2.57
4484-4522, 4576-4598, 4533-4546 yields -0.8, 2.64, 2.44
